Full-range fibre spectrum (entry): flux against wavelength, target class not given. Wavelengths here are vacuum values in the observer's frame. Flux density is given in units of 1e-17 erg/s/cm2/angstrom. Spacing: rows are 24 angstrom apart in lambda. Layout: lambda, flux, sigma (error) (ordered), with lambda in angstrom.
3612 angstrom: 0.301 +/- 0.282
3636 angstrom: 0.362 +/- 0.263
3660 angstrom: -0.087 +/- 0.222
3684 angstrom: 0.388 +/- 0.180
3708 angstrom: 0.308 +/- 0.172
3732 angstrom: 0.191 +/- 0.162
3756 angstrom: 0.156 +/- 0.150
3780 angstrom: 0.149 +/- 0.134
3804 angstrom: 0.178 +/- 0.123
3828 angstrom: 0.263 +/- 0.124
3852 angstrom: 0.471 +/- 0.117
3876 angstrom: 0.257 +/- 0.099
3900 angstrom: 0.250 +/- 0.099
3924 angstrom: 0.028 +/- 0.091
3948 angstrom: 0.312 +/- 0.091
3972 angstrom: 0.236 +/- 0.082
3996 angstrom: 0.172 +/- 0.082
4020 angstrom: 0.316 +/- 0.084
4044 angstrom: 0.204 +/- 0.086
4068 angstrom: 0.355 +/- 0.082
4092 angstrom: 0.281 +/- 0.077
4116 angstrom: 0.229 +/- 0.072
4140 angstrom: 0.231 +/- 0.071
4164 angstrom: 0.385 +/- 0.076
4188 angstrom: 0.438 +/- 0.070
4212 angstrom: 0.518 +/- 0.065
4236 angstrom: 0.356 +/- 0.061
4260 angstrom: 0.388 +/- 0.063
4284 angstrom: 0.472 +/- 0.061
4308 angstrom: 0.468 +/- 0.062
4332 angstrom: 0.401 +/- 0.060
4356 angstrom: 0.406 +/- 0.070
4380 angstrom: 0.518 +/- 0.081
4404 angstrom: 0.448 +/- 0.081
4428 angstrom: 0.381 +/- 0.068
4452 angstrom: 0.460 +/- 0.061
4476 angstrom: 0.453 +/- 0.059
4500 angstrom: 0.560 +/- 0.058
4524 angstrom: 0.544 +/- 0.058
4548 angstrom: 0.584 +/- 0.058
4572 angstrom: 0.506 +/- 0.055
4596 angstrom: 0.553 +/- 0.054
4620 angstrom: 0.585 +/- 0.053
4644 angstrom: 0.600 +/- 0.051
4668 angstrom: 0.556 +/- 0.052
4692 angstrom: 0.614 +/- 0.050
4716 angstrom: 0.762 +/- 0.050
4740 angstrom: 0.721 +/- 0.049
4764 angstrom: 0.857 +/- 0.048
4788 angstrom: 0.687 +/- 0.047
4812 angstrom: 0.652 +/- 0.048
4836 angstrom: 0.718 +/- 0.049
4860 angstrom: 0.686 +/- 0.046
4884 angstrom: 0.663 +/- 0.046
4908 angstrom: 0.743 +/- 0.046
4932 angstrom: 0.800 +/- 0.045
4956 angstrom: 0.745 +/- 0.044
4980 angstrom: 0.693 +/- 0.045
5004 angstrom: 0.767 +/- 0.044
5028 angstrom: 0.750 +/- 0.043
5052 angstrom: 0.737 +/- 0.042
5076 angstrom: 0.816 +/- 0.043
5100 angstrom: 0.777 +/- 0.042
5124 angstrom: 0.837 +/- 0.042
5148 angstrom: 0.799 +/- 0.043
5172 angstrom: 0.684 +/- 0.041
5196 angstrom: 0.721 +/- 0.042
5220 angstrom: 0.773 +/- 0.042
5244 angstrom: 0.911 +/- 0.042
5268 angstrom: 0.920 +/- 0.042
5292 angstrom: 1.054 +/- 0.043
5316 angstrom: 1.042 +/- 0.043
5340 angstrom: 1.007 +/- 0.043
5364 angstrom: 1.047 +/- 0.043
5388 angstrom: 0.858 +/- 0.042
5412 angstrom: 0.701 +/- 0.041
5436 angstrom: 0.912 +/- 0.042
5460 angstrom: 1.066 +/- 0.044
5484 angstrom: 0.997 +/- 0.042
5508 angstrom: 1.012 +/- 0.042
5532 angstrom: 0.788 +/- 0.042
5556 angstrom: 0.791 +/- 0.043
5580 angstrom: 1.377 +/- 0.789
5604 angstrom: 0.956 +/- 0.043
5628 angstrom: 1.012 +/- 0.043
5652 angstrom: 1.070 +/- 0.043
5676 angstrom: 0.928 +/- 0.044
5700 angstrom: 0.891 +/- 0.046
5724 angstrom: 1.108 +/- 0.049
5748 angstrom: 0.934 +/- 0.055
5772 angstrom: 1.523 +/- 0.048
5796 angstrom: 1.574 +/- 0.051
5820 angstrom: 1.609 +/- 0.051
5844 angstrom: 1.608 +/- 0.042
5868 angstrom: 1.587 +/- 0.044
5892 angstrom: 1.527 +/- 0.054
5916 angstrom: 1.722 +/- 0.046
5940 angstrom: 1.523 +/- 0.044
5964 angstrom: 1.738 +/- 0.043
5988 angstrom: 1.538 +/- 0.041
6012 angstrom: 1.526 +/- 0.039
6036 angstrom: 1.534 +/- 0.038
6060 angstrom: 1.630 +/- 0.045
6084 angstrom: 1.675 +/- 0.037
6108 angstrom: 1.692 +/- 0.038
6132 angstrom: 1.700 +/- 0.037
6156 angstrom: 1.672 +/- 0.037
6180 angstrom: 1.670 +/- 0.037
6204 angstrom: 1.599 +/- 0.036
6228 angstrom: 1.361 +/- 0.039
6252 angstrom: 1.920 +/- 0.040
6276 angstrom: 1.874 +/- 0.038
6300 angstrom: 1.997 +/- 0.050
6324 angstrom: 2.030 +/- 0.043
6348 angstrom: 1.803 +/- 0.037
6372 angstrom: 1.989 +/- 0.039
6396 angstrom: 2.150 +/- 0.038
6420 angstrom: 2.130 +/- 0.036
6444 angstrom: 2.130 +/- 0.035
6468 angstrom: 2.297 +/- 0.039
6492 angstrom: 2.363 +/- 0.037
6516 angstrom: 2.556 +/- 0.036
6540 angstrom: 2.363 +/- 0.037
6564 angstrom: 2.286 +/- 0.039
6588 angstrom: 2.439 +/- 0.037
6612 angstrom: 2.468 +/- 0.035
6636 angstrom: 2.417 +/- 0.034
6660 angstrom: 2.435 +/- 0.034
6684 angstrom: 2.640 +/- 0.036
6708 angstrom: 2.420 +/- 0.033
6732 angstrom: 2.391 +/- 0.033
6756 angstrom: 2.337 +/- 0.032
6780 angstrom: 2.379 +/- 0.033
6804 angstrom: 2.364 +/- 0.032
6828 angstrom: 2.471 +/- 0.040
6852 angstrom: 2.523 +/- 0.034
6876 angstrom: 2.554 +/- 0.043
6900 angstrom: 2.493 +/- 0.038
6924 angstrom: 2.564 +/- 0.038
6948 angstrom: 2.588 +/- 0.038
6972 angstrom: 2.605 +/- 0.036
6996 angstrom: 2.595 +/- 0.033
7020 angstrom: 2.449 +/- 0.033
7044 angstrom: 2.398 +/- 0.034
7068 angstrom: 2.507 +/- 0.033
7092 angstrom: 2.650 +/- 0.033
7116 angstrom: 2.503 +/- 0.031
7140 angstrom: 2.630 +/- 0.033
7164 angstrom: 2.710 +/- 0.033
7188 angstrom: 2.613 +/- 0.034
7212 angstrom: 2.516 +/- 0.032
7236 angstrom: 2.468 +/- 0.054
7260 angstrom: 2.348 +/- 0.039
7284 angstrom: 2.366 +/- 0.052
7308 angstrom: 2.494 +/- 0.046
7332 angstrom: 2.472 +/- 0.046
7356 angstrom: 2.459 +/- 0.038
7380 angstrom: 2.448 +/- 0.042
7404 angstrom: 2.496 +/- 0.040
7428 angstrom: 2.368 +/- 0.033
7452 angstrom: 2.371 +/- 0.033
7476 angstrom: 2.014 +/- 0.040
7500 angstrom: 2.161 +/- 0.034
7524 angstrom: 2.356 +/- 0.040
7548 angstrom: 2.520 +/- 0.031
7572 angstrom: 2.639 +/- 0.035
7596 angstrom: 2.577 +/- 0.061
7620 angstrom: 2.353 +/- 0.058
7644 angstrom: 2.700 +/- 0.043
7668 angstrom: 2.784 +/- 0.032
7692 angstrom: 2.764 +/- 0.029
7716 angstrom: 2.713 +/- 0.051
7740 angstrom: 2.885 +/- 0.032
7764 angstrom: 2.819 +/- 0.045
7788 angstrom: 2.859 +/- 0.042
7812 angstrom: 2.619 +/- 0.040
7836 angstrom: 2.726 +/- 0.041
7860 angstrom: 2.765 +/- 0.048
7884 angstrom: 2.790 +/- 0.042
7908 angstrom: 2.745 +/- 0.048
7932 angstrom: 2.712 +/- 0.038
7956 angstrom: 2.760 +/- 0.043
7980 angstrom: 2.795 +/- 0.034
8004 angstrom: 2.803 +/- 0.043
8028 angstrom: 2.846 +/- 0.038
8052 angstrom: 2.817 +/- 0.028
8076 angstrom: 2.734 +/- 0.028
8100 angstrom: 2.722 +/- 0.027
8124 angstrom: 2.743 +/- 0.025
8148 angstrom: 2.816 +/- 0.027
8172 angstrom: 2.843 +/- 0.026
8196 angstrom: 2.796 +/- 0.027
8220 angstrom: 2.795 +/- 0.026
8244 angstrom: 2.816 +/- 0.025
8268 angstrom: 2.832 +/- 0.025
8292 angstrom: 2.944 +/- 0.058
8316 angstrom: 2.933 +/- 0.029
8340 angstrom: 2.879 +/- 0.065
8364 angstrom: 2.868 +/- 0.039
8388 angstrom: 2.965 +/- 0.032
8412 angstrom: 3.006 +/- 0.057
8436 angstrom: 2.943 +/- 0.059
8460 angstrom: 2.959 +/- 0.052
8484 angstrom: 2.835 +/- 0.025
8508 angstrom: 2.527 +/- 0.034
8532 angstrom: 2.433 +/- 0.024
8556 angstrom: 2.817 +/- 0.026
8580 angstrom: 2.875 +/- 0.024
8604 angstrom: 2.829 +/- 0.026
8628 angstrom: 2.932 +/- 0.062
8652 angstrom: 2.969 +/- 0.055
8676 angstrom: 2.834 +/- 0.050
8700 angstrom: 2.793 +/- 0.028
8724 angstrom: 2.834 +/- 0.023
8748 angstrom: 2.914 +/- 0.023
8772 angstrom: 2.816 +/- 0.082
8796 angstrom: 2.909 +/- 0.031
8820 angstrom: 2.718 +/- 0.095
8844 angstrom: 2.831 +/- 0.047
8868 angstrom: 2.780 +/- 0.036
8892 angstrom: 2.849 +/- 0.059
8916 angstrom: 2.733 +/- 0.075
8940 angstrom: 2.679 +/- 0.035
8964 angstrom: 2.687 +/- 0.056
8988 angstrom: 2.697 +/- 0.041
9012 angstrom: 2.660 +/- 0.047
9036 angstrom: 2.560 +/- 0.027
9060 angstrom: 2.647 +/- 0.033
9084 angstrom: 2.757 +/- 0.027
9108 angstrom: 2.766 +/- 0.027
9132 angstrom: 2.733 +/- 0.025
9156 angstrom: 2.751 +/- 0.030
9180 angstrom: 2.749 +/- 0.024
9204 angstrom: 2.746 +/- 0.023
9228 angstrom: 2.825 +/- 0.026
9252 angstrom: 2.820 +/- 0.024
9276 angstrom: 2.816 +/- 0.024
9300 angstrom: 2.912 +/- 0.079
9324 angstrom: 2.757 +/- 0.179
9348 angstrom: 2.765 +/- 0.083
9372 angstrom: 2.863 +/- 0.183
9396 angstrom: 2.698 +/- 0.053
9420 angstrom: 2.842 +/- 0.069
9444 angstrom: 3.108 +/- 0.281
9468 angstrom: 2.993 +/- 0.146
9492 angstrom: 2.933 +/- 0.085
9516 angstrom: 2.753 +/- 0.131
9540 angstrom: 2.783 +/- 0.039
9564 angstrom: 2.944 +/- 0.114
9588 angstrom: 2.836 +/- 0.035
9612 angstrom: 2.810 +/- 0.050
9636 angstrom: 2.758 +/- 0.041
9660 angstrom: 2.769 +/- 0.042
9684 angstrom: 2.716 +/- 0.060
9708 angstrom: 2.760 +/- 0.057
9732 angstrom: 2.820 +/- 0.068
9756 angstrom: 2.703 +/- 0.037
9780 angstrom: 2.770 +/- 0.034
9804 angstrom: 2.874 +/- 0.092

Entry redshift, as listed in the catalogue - 0.45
